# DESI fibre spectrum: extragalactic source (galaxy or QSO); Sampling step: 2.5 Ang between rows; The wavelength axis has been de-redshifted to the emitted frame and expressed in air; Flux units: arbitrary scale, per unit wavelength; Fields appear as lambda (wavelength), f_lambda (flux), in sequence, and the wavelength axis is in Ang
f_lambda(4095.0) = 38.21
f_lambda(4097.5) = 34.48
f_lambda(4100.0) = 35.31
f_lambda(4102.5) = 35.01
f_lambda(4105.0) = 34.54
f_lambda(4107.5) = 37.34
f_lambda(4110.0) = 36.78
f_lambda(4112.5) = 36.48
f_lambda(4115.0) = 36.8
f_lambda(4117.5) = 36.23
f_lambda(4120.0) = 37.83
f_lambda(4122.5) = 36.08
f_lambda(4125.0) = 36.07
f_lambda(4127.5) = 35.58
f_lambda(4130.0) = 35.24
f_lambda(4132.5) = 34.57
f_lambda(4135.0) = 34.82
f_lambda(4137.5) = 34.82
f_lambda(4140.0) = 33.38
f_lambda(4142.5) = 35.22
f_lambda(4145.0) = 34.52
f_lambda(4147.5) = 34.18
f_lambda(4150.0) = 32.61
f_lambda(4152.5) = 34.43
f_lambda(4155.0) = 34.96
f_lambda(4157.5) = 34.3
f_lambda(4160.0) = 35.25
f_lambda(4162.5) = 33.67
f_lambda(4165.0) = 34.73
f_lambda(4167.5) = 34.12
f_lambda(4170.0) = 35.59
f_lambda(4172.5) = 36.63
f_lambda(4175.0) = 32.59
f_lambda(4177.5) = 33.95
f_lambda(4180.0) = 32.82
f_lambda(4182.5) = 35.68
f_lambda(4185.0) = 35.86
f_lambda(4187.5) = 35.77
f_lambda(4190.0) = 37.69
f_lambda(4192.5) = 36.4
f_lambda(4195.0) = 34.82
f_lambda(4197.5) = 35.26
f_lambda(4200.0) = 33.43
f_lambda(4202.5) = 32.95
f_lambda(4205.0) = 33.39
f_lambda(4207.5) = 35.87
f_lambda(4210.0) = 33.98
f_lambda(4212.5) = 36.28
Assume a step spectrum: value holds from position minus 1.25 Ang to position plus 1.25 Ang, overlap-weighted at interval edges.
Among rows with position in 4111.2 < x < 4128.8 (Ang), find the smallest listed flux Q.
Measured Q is 35.58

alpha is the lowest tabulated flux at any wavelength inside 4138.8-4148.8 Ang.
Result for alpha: 33.38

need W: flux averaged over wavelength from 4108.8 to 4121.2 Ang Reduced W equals 36.8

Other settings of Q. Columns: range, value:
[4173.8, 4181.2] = 32.59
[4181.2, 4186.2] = 35.68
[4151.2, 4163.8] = 33.67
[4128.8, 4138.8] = 34.57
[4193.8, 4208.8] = 32.95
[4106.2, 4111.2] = 36.78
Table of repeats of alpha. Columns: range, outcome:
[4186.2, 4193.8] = 35.77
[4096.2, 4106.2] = 34.48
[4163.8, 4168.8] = 34.12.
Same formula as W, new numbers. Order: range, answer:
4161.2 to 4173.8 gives 34.9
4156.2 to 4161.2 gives 34.8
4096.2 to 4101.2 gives 34.9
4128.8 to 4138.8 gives 34.9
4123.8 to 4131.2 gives 35.6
